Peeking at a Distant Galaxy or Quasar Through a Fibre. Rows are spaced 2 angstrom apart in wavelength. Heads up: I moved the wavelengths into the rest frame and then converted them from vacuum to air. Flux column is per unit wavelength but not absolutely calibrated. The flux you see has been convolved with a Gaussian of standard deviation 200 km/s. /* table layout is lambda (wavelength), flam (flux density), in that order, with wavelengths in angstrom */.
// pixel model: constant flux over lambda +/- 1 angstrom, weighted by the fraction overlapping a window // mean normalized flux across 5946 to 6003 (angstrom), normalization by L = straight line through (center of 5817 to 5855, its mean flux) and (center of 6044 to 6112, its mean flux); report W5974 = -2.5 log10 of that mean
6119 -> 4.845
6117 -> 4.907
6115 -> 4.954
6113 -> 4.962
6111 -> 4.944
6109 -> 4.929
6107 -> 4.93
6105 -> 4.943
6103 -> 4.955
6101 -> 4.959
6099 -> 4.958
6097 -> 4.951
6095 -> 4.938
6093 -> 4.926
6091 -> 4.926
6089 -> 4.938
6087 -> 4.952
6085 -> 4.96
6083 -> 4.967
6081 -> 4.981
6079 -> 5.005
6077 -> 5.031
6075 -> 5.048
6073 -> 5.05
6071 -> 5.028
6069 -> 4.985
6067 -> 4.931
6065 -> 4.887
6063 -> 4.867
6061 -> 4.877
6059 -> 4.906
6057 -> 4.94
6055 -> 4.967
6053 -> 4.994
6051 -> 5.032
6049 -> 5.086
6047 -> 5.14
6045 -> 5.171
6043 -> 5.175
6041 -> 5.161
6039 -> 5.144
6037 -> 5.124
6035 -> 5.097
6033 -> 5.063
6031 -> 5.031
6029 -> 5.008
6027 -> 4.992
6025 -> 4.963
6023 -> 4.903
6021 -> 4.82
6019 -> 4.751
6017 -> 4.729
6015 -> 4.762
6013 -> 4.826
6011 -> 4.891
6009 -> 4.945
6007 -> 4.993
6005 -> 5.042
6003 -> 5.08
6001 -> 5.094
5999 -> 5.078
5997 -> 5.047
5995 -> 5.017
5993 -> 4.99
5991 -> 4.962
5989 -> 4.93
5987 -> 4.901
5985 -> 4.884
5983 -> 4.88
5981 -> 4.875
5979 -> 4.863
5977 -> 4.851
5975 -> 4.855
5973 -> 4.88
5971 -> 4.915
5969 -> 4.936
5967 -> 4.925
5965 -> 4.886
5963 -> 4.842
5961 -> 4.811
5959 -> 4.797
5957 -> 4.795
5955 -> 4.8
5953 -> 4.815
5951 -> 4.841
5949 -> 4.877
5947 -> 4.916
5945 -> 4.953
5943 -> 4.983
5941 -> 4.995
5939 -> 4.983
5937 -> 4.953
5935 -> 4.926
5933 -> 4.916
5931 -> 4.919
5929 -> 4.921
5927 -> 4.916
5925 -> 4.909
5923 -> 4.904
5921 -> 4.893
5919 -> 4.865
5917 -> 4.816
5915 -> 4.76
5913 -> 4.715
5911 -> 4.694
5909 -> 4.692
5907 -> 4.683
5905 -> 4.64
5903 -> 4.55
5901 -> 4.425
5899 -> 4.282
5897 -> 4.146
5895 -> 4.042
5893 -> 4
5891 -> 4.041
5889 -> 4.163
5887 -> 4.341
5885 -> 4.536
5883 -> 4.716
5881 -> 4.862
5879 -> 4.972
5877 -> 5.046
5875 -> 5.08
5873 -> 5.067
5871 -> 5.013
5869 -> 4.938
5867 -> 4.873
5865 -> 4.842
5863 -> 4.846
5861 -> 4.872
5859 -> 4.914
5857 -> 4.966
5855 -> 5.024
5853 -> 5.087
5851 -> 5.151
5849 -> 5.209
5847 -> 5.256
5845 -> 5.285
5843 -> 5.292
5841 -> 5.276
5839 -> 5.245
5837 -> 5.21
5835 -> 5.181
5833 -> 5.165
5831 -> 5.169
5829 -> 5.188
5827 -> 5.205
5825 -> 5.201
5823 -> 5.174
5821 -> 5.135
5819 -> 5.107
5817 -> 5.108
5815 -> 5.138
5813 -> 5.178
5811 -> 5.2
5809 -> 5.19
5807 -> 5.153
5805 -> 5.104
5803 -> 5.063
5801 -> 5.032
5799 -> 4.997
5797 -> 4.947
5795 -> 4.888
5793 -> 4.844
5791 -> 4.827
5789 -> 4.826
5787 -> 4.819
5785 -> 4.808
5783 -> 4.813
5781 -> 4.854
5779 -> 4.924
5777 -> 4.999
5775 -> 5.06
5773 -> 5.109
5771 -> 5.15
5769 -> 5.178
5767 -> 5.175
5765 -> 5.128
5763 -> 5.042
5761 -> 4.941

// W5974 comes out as 0.03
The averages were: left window 5.19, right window 4.97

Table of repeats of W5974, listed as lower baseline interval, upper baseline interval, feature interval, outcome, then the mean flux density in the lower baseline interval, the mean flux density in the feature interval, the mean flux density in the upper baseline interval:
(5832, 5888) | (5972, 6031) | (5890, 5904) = 0.18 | 5.01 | 4.21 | 4.93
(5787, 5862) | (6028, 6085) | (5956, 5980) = 0.04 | 5.1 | 4.86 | 5.02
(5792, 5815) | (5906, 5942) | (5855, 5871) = 0.01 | 5.06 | 4.91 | 4.86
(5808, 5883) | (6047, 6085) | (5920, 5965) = 0.03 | 5.09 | 4.89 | 4.98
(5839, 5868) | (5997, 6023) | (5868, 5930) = 0.08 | 5.07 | 4.67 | 4.92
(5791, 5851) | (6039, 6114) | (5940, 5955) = 0.03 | 5.14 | 4.9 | 4.99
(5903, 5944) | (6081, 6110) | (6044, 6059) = -0.03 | 4.85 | 5.04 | 4.95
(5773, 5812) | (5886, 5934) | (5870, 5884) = -0.06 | 4.97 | 4.97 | 4.59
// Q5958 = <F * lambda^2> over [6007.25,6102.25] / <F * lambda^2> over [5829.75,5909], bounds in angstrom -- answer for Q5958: 1.10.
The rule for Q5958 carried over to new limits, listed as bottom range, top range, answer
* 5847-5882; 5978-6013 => 1.04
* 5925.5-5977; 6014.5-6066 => 1.05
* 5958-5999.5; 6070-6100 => 1.05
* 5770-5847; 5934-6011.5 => 1.03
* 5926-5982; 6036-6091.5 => 1.06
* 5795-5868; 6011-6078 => 1.05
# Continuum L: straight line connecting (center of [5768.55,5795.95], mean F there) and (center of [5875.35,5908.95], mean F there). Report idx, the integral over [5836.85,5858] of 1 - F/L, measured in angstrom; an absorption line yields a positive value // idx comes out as -2.3 angstrom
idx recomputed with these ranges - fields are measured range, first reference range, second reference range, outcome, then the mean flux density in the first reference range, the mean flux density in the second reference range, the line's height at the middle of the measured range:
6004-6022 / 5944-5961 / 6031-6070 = 0.35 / 4.85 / 5.03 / 4.96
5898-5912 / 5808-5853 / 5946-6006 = 1.34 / 5.19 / 4.91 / 5.05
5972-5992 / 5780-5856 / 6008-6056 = 0.50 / 5.09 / 4.99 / 5.01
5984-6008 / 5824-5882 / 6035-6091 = 0.16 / 5.08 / 5.01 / 5.04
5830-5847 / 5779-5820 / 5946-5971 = -0.93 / 4.99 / 4.86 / 4.96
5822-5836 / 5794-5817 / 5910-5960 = -0.39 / 5.08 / 4.87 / 5.04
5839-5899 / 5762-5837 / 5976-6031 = 2.33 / 5.06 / 4.93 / 5.01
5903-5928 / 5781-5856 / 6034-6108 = 1.36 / 5.09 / 5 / 5.06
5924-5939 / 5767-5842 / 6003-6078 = 0.29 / 5.07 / 4.98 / 5.02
